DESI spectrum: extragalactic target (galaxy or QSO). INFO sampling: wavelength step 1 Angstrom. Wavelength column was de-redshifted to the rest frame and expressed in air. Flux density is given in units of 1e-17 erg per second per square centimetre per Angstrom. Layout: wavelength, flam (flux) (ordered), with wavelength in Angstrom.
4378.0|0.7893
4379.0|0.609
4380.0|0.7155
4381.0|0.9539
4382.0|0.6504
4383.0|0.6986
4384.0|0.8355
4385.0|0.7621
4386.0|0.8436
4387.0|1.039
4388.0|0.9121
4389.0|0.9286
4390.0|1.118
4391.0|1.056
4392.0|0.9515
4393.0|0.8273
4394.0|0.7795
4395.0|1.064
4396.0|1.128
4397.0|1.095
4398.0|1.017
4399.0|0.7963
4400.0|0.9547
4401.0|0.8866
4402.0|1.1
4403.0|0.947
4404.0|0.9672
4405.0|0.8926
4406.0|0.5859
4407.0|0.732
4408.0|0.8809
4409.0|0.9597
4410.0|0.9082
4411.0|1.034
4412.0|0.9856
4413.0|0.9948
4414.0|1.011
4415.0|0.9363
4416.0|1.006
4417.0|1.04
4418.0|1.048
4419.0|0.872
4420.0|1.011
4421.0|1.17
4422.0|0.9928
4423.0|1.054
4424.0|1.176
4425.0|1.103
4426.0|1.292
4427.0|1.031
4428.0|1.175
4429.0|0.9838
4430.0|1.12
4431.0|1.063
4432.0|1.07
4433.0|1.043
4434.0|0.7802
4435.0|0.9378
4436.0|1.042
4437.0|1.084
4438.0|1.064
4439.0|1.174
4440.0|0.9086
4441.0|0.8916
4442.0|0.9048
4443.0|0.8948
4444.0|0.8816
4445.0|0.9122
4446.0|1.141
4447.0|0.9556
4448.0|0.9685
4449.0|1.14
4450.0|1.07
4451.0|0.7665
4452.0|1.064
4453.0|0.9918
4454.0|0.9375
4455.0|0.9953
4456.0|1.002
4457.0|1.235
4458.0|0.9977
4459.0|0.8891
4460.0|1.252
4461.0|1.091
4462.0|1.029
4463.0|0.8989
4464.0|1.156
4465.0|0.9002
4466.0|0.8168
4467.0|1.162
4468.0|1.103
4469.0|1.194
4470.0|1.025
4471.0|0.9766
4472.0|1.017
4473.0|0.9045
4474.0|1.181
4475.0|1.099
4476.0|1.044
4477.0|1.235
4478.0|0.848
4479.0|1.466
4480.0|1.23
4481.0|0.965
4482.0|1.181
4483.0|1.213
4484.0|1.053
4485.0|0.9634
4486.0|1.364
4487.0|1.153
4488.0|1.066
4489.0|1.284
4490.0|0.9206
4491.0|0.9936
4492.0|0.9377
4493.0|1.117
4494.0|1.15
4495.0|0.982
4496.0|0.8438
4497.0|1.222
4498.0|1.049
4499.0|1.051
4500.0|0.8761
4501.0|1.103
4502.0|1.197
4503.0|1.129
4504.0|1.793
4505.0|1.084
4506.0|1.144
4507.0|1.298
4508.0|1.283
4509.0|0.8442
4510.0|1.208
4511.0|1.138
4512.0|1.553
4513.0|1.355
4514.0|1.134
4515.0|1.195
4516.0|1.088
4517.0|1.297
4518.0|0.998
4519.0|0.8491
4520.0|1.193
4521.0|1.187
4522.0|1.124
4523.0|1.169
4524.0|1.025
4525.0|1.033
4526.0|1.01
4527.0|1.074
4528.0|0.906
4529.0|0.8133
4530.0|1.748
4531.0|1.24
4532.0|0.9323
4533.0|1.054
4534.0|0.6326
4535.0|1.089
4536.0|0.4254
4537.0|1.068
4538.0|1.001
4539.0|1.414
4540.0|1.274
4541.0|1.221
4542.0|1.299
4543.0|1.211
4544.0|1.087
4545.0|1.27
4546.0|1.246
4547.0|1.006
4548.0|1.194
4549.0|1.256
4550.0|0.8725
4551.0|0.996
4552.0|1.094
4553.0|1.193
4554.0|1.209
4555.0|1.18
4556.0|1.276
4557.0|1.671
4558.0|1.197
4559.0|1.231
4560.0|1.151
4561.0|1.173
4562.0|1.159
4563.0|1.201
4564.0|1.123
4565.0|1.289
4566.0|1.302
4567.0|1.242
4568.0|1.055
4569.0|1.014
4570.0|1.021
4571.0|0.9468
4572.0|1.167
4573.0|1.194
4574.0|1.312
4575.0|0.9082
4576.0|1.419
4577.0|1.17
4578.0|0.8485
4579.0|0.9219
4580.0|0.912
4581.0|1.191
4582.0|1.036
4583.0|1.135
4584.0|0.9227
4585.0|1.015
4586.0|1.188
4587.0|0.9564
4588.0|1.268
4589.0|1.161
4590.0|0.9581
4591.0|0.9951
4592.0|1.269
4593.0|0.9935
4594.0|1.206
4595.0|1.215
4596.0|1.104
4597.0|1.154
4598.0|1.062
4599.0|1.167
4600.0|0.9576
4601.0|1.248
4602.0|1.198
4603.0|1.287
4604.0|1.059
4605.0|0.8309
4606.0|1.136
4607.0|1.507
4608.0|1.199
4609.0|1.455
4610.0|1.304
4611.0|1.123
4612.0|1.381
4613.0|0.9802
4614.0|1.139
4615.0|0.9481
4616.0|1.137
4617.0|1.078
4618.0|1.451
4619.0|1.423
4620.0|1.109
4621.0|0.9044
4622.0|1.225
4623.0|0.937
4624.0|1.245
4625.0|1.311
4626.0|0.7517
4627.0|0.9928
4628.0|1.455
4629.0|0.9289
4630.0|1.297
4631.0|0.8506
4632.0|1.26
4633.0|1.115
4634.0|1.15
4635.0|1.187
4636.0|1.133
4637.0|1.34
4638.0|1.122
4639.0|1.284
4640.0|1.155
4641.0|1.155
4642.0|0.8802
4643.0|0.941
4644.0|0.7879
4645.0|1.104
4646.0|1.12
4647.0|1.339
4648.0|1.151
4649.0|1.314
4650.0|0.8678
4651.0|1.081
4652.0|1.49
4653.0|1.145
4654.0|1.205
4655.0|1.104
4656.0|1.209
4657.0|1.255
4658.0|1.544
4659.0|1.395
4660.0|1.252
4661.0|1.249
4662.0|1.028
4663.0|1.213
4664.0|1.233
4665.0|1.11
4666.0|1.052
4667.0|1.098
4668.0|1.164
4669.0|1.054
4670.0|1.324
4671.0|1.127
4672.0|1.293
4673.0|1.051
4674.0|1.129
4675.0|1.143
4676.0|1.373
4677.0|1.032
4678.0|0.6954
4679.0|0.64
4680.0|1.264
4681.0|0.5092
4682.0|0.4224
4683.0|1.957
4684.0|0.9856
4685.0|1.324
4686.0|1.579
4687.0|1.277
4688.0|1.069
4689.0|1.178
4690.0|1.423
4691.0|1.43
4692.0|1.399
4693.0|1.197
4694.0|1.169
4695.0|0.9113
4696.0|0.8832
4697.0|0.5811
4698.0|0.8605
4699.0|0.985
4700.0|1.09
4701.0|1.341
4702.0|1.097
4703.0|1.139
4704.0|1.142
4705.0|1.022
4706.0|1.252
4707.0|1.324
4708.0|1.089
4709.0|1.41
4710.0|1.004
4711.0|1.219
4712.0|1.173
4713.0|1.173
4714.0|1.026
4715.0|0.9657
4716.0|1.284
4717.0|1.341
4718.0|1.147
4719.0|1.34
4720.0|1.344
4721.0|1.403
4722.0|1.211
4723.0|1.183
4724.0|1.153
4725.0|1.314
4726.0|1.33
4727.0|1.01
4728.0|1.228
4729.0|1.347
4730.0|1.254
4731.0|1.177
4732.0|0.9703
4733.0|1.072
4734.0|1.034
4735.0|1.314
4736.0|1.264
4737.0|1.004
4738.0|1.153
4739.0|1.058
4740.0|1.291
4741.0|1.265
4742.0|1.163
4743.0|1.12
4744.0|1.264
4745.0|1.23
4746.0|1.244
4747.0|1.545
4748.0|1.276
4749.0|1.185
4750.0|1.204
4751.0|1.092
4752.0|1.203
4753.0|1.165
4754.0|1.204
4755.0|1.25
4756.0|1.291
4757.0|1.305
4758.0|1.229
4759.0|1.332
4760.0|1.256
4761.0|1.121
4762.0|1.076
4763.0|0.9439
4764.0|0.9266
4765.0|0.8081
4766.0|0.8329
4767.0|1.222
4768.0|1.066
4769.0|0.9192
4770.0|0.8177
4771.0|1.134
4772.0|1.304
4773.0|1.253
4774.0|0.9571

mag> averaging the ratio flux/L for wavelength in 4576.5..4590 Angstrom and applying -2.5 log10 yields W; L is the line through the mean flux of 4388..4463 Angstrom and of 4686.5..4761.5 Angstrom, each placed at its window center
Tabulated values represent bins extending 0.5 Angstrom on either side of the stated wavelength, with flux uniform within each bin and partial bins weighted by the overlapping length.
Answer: 0.05 mag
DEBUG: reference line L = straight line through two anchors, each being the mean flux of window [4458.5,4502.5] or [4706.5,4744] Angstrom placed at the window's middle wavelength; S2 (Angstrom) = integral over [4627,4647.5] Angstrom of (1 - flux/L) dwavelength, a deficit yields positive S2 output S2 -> 0.42 Angstrom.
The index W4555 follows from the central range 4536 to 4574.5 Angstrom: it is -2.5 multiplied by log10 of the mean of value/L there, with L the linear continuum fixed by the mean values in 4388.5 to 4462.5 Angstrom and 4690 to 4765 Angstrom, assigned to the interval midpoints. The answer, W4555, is -0.09 mag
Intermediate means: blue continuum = 0.997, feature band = 1.17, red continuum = 1.17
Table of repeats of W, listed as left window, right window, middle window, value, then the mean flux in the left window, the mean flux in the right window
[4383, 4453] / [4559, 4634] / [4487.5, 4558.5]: -0.06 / 0.98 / 1.13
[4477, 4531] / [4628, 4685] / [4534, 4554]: 0.03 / 1.13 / 1.14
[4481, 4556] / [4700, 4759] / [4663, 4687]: 0.06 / 1.12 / 1.2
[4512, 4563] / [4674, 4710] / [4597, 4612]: -0.06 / 1.14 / 1.12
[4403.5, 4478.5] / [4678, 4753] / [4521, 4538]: 0.04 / 1.01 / 1.17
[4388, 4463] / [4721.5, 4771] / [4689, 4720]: -0.01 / 0.996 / 1.16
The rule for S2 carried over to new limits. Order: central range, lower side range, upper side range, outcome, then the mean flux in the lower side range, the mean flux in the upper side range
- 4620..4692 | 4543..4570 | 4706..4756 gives 2.76 Angstrom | 1.18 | 1.21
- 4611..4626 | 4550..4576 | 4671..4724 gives 0.17 Angstrom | 1.17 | 1.14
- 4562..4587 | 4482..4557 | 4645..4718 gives 0.67 Angstrom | 1.13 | 1.15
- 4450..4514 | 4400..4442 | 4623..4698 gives -3.84 Angstrom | 0.997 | 1.14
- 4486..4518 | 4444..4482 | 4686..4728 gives -2.42 Angstrom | 1.04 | 1.17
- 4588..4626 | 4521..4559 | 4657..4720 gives -0.61 Angstrom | 1.12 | 1.15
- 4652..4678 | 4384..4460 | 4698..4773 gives -1.36 Angstrom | 0.987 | 1.17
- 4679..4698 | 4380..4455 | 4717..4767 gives 0.51 Angstrom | 0.971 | 1.19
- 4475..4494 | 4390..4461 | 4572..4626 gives -1.29 Angstrom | 0.996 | 1.13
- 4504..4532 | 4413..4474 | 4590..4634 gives -2.02 Angstrom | 1.02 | 1.15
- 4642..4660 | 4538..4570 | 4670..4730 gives -0.10 Angstrom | 1.19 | 1.15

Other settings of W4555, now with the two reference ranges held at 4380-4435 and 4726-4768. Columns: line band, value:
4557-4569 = -0.141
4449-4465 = -0.032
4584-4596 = -0.028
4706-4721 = -0.057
